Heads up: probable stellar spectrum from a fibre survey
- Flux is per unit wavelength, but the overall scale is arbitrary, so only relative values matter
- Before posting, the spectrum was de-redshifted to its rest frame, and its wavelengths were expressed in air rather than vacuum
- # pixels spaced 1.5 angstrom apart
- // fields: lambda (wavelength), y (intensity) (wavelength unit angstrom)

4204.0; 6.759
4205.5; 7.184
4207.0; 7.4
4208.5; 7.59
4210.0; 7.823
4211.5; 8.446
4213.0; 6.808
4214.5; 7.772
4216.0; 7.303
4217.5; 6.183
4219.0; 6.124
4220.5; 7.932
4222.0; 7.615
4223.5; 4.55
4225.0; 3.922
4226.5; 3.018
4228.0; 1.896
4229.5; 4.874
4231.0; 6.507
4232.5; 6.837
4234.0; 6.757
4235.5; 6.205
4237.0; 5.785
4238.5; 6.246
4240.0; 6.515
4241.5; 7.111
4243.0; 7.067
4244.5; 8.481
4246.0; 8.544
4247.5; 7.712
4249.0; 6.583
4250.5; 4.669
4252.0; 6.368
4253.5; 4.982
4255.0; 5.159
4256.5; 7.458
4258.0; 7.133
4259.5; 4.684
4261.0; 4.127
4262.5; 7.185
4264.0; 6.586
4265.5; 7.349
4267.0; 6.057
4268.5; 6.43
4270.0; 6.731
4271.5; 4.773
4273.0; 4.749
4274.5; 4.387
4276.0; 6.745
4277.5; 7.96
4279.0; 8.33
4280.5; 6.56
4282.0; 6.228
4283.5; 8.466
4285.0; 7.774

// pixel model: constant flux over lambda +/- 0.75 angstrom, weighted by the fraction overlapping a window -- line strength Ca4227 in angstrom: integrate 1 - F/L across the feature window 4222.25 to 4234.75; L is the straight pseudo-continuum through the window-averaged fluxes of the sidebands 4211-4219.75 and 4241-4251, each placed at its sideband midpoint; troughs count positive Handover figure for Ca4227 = 3.9 angstrom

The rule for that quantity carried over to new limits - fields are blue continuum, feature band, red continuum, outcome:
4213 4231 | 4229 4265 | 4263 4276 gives -3.7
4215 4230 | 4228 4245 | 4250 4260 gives -2.3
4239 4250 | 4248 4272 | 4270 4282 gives 2.6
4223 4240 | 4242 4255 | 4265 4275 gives -3.0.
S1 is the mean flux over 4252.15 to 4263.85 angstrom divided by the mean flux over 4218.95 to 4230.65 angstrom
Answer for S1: 1.18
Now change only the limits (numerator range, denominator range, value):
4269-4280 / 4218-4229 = 1.24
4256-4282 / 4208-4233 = 1.02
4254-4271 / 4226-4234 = 1.28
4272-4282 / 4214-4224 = 0.94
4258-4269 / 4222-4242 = 1.12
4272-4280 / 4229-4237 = 1.02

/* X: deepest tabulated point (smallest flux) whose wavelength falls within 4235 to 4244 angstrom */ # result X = 5.785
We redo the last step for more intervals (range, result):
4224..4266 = 1.896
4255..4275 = 4.127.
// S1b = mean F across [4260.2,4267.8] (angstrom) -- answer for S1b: 6.25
